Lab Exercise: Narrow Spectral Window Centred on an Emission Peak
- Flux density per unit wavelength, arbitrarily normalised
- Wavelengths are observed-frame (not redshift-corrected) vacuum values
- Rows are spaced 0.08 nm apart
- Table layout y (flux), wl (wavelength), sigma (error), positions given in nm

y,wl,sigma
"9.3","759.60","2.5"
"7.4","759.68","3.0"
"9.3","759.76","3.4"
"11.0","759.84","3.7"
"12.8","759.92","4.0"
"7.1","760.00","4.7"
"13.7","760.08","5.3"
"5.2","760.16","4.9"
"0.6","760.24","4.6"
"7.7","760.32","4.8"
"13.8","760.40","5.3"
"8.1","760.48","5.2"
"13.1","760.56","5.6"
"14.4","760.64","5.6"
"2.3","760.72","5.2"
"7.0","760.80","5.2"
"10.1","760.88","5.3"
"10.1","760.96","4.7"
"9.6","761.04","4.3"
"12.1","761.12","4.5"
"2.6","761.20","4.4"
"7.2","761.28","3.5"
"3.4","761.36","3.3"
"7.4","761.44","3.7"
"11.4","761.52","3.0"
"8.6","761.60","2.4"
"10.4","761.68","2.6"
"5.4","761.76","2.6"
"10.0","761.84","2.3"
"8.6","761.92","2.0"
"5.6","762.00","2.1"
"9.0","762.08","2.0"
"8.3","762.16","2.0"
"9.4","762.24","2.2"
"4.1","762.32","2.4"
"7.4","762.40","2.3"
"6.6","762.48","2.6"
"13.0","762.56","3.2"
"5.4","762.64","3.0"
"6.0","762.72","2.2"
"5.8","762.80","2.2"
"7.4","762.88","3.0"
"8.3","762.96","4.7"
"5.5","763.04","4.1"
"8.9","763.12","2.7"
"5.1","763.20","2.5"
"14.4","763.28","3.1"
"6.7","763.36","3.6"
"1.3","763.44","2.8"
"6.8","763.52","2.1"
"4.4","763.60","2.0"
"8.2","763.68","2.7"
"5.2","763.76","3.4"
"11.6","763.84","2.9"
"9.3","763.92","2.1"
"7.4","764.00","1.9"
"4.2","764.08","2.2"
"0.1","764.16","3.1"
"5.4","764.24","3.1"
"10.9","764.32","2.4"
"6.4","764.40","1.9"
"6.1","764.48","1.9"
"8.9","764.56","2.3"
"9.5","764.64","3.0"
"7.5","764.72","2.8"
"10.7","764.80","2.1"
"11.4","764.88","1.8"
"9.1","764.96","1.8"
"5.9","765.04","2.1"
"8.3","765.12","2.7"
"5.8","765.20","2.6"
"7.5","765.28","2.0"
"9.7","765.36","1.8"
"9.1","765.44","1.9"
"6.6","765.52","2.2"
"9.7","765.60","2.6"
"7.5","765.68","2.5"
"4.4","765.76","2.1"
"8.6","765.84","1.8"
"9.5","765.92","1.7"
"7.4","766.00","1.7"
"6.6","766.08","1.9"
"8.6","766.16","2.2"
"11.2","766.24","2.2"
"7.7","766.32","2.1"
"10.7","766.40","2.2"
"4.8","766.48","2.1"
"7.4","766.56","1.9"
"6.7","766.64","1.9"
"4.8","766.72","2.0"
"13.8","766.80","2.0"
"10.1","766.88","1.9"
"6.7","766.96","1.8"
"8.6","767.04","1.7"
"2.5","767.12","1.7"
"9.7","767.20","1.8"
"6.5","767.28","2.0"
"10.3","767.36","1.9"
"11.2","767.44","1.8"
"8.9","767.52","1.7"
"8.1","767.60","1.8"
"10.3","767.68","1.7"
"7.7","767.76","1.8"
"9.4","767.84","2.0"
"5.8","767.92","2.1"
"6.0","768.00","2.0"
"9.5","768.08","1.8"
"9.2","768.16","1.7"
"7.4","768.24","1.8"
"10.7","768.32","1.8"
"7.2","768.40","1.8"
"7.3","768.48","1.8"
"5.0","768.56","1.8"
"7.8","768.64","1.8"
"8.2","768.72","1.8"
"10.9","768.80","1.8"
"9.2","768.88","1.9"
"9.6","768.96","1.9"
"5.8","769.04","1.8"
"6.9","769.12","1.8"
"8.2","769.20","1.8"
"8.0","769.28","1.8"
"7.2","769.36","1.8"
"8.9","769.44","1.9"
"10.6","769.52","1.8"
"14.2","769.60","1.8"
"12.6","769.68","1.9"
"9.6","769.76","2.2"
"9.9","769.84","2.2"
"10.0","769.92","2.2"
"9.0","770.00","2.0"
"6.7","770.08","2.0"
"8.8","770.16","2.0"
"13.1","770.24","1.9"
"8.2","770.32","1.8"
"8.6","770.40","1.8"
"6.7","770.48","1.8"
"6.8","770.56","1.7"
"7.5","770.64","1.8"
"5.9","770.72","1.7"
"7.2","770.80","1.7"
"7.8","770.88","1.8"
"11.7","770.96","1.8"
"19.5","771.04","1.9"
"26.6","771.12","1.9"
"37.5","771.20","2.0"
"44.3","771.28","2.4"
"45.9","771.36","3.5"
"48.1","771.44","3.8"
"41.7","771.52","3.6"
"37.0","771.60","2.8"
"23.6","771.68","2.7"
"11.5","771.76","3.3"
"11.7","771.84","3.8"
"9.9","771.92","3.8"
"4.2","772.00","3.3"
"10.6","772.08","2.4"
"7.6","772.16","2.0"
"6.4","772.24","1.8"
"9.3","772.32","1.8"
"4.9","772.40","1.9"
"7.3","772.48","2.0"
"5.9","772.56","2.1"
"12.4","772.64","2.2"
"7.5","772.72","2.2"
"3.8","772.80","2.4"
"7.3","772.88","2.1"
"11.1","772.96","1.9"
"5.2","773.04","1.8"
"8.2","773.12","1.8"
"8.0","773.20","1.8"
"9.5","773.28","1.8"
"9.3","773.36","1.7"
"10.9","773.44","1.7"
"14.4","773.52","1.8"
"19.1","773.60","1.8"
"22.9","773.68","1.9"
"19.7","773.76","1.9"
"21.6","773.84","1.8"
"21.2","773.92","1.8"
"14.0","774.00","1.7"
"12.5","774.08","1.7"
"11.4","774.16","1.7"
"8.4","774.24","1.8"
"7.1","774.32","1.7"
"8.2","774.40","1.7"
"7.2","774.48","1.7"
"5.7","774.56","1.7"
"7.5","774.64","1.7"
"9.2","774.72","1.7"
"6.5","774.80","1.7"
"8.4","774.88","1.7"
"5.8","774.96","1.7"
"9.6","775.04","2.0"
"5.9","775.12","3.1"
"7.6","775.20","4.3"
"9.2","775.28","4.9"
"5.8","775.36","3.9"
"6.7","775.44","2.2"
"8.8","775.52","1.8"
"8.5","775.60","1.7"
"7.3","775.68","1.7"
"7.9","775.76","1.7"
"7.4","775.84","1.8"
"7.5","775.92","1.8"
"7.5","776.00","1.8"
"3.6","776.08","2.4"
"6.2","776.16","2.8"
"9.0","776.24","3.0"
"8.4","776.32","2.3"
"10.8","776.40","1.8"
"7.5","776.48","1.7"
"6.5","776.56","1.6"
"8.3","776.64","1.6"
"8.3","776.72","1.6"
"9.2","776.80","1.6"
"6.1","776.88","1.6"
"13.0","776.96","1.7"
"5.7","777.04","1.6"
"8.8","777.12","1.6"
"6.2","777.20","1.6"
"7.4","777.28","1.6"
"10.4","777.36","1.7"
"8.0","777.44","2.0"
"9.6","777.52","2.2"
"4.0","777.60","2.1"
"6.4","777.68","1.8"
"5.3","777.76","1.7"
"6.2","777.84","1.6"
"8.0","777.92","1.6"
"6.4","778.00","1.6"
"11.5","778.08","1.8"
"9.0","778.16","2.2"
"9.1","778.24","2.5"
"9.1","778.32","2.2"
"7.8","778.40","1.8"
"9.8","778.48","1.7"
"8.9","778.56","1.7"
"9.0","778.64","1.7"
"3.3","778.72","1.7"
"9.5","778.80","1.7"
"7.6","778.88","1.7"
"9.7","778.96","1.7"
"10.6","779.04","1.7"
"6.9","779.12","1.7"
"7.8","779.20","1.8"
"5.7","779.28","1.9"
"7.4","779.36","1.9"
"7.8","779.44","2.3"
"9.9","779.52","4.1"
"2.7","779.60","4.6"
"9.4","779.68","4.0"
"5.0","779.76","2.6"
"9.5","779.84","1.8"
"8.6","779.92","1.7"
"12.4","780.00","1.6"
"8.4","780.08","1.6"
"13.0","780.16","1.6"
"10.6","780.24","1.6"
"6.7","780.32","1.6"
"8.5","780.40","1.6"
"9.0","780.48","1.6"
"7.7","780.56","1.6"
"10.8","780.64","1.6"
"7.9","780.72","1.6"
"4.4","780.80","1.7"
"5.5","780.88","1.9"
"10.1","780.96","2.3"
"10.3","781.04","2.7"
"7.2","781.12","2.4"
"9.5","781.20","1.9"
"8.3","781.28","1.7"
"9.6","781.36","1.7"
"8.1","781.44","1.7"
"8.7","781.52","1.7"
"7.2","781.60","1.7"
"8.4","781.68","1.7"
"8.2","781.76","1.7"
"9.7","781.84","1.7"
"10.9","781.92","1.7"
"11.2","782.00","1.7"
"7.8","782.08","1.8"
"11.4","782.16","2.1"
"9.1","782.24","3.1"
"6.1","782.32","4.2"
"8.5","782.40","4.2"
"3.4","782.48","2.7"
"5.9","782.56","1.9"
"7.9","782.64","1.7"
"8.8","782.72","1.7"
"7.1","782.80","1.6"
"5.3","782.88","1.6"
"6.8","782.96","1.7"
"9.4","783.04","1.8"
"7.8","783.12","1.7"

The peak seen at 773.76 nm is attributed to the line [N II] 6583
